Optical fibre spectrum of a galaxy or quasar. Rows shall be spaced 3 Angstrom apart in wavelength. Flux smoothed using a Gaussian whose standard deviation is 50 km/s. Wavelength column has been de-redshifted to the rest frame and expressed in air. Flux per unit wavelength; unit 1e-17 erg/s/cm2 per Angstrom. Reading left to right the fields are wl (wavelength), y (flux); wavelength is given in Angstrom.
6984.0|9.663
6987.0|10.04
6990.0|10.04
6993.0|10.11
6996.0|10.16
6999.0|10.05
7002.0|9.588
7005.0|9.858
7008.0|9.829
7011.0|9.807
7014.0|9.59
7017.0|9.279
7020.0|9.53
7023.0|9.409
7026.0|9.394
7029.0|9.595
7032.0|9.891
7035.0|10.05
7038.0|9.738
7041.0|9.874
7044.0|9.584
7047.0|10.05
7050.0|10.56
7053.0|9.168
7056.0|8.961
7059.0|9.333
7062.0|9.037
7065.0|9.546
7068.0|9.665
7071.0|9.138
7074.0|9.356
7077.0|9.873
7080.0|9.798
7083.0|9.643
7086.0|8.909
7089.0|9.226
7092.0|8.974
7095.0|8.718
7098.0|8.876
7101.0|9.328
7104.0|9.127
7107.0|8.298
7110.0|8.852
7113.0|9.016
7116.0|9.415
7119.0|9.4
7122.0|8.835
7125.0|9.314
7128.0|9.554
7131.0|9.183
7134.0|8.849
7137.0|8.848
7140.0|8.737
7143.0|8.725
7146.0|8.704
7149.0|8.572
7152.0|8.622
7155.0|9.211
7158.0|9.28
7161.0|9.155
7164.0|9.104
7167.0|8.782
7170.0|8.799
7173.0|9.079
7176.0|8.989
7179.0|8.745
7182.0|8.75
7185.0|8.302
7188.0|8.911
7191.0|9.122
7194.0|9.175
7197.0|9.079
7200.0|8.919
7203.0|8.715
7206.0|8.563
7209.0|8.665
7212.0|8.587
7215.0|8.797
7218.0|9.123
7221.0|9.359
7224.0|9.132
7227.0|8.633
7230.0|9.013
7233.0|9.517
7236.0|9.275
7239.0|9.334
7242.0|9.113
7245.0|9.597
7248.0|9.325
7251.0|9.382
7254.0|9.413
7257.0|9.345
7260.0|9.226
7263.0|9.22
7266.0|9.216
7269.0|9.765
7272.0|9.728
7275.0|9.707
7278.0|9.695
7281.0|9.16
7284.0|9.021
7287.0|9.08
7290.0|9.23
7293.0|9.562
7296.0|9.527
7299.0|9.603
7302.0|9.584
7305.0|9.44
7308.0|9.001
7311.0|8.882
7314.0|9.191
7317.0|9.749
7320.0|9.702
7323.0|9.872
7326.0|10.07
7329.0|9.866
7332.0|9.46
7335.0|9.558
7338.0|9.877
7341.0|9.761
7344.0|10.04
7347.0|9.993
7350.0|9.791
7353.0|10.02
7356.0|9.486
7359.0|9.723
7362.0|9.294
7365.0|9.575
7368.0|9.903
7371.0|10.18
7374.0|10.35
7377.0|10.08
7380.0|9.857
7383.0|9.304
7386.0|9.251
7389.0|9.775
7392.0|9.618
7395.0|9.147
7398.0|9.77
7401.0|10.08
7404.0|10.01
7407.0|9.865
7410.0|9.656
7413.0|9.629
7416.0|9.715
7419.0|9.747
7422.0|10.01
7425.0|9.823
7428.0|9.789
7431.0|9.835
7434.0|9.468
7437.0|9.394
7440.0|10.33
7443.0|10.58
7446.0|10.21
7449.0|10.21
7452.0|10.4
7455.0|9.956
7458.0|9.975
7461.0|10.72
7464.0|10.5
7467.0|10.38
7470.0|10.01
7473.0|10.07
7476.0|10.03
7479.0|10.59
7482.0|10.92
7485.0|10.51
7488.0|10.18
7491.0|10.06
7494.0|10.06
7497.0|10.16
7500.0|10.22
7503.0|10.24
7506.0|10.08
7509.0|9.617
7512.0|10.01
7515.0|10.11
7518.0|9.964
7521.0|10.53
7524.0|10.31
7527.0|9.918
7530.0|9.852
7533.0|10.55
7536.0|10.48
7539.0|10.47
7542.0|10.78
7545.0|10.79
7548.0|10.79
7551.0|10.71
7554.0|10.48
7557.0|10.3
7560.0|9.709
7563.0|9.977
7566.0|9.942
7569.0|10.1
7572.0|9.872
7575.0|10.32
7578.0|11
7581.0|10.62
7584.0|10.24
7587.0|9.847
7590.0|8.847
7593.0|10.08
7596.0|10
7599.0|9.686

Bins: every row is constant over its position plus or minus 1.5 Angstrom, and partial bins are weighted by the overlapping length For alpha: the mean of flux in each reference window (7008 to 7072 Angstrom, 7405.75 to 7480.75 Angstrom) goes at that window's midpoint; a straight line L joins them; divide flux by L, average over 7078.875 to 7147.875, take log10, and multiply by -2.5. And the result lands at 0.07 mag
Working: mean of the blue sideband 9.59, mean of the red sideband 10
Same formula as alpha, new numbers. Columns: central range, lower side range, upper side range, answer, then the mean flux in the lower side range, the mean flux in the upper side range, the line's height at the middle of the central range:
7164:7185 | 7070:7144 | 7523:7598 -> 0.05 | 9.12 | 10.2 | 9.29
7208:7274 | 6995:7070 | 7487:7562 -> 0.08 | 9.66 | 10.3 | 9.91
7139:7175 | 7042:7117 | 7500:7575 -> 0.07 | 9.3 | 10.2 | 9.46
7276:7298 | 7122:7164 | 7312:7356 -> 0.03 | 8.98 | 9.76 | 9.57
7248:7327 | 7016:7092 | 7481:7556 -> 0.06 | 9.53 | 10.3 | 9.92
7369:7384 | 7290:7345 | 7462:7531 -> -0.02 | 9.58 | 10.2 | 9.78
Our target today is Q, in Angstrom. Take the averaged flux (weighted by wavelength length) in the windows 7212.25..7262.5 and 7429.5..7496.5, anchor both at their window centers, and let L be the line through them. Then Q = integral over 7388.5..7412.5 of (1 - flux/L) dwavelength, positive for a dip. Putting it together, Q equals 0.5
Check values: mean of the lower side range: 9.21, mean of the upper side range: 10.2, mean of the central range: 9.73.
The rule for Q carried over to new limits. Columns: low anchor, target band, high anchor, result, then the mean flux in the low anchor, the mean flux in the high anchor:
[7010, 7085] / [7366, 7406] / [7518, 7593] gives 0.97 Angstrom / 9.59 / 10.3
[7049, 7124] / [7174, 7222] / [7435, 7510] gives 3.32 Angstrom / 9.23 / 10.2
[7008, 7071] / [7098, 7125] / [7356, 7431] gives 1.65 Angstrom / 9.6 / 9.75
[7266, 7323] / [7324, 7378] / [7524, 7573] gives -1.17 Angstrom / 9.43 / 10.3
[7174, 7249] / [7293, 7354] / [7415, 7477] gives -0.93 Angstrom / 8.99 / 10.1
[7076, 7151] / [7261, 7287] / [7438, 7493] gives 0.58 Angstrom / 9.06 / 10.3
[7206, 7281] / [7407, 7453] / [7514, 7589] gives -0.14 Angstrom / 9.24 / 10.3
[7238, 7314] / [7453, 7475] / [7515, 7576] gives -0.49 Angstrom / 9.36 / 10.3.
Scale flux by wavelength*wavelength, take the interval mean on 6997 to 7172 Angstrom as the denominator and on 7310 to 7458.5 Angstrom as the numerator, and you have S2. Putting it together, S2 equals 1.1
